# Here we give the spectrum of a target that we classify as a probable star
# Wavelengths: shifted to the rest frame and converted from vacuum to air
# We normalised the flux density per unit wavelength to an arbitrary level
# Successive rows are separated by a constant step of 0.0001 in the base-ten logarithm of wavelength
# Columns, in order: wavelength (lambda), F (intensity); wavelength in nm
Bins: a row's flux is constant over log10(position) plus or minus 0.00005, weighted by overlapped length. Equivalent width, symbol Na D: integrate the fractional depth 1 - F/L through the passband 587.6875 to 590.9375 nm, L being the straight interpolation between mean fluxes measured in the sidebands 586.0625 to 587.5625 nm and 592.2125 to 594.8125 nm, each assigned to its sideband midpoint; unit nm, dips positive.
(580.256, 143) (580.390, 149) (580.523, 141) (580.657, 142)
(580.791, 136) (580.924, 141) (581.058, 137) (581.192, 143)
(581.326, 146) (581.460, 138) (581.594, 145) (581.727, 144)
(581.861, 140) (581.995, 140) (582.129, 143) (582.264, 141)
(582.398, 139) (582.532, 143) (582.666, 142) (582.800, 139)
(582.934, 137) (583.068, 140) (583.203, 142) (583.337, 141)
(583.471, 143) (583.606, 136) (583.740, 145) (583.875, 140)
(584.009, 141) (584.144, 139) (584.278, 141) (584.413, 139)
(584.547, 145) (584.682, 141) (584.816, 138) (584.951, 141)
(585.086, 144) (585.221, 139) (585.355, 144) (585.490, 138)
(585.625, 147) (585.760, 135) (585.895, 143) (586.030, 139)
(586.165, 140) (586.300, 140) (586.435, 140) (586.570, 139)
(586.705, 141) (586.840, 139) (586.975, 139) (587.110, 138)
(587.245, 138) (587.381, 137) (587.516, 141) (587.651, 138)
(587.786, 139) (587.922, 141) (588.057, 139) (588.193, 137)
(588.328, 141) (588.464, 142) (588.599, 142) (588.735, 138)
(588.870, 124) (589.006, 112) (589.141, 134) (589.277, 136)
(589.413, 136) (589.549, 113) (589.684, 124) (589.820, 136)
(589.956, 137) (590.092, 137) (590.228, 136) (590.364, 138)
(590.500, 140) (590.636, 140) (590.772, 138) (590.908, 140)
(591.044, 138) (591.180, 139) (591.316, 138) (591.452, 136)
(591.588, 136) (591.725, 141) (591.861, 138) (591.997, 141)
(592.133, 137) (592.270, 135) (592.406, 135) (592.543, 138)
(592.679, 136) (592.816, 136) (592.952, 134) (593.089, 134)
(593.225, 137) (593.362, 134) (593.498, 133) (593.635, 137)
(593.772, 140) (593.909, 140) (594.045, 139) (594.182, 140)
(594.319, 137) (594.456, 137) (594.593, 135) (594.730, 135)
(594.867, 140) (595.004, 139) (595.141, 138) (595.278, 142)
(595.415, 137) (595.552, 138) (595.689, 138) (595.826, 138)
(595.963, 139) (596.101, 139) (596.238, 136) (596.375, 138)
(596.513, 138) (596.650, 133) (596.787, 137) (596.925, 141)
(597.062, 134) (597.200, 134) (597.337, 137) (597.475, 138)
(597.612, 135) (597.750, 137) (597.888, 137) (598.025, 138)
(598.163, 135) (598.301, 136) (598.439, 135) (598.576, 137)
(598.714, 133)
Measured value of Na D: 0.08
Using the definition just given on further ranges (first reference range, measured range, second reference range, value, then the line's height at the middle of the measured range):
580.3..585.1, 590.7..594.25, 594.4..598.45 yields 0.025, 138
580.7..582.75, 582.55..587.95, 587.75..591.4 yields -0.066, 139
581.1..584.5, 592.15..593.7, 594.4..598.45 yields 0.031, 138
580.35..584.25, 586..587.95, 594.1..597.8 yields 0.008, 140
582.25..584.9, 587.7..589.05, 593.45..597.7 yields 0.033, 139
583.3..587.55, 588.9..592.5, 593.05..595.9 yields 0.098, 139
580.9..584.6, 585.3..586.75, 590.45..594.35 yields -0.007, 140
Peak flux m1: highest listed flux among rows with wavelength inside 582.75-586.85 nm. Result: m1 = 147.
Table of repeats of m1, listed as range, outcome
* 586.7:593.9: 142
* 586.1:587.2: 141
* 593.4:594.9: 140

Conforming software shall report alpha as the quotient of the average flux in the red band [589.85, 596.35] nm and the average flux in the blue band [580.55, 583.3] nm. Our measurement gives 0.98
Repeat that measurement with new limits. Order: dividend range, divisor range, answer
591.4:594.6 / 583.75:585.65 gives 0.97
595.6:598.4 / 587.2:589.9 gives 1.02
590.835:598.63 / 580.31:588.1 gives 0.98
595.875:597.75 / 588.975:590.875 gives 1.03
